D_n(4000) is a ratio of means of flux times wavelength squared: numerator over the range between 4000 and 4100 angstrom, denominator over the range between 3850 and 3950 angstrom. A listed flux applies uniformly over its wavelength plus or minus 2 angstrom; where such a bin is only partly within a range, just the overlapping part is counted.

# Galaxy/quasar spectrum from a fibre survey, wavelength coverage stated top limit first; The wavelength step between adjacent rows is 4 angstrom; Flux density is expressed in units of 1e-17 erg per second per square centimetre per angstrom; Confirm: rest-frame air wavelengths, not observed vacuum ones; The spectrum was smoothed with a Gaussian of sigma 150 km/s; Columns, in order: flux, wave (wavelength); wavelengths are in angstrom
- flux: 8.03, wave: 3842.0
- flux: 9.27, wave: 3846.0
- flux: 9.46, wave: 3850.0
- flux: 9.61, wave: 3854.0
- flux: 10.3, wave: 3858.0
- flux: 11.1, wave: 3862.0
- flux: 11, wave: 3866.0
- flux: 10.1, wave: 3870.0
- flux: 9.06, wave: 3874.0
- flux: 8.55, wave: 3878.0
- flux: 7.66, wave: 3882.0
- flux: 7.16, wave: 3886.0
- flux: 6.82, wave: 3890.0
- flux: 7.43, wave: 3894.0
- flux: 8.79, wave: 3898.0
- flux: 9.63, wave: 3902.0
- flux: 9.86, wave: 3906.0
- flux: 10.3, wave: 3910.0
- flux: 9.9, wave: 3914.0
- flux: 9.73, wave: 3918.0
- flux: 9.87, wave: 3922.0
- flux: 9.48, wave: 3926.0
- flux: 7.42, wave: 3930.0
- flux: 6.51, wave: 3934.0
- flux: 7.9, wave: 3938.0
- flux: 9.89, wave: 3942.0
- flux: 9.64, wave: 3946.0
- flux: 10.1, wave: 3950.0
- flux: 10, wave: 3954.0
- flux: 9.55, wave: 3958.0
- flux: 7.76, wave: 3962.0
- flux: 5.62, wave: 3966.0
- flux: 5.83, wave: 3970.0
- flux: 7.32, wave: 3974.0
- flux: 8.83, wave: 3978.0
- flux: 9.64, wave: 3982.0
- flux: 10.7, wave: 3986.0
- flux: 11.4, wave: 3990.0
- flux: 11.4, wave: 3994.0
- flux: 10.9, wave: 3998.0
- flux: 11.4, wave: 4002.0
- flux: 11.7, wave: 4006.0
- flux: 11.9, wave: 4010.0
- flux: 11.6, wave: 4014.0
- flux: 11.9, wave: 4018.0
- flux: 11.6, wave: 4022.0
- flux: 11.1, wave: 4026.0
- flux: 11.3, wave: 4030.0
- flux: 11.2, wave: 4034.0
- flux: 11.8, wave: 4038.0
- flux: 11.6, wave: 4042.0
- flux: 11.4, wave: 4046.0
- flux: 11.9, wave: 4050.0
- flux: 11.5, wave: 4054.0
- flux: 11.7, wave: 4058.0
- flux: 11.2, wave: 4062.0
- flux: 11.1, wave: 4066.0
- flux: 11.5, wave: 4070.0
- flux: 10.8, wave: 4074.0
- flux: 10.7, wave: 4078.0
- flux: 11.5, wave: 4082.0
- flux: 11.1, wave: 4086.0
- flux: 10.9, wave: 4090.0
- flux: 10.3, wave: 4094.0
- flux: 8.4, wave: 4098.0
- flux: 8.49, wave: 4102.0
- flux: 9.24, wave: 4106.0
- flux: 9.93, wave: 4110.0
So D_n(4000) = 1.33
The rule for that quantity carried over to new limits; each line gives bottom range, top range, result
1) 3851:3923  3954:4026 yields 1.14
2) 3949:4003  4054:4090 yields 1.27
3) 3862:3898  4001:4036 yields 1.43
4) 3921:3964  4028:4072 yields 1.36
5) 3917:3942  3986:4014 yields 1.38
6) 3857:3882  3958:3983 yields 0.81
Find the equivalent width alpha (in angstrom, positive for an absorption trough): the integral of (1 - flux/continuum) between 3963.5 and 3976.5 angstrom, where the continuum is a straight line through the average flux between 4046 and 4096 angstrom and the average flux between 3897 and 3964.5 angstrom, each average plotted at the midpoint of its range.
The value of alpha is 4.4 angstrom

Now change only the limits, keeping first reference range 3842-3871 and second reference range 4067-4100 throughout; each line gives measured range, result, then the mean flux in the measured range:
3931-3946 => 2.88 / 8.26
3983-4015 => -2.78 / 11.3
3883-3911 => 4.51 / 8.48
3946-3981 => 6.94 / 8.26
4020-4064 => -3.94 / 11.5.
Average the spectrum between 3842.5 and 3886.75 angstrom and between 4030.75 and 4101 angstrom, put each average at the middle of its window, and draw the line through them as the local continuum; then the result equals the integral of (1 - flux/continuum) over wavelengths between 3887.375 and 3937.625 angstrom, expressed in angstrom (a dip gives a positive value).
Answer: 5.3 angstrom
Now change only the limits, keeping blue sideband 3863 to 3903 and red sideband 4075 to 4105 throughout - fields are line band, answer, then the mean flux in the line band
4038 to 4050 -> -2.16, 11.6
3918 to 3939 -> 1.38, 8.39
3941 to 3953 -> -0.99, 9.89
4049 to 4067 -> -2.77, 11.5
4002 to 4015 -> -2.86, 11.7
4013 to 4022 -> -1.94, 11.7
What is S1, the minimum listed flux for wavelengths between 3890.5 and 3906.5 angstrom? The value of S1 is 7.43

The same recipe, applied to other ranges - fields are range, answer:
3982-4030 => 9.64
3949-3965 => 7.76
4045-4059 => 11.4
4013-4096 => 10.3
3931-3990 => 5.62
